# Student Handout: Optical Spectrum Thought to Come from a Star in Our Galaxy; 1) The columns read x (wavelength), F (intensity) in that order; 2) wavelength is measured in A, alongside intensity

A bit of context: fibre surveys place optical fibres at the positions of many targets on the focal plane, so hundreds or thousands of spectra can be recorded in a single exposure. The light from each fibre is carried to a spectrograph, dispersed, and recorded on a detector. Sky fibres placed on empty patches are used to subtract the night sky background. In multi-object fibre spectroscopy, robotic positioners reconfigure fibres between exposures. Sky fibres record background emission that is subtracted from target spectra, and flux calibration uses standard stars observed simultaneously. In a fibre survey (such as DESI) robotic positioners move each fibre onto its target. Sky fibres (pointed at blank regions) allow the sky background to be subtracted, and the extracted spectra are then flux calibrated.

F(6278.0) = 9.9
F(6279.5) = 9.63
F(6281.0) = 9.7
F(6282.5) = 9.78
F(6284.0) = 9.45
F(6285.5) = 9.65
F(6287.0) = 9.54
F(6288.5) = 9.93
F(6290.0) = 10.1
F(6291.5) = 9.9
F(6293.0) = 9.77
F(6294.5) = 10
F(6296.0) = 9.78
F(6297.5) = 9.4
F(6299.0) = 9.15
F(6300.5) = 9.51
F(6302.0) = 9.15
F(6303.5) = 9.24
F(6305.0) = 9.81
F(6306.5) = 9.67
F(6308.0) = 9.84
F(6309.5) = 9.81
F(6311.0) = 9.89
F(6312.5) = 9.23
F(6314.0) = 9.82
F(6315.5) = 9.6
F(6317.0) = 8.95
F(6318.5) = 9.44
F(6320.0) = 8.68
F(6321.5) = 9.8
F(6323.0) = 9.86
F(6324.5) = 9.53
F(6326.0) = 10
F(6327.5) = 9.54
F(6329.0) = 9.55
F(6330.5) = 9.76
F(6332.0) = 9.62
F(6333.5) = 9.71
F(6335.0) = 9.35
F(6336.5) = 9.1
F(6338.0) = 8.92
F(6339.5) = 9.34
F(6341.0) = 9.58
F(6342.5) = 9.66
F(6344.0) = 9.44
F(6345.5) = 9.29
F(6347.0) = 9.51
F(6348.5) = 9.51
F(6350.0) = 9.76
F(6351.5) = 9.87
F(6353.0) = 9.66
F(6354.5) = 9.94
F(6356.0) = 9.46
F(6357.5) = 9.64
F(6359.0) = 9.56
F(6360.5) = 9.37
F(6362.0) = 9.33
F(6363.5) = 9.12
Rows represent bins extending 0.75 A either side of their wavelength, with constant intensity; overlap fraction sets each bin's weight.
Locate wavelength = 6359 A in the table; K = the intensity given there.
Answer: 9.56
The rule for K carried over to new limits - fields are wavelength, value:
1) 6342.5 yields 9.66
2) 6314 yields 9.82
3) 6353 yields 9.66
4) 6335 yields 9.35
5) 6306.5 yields 9.67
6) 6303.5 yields 9.24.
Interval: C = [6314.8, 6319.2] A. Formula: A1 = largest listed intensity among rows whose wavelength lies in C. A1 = 9.6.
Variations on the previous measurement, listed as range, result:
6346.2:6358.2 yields 9.94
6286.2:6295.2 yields 10.1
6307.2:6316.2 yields 9.89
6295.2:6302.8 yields 9.78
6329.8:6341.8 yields 9.76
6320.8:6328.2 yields 10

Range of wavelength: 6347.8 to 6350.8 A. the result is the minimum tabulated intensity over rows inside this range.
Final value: 9.51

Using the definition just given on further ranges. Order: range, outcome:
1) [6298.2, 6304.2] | 9.15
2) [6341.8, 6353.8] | 9.29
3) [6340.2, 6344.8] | 9.44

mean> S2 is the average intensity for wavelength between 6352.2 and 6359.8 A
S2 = 9.65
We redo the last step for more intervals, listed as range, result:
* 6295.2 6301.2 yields 9.46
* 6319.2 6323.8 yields 9.45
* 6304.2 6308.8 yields 9.77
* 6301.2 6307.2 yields 9.47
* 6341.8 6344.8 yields 9.54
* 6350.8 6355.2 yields 9.82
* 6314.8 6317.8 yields 9.27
